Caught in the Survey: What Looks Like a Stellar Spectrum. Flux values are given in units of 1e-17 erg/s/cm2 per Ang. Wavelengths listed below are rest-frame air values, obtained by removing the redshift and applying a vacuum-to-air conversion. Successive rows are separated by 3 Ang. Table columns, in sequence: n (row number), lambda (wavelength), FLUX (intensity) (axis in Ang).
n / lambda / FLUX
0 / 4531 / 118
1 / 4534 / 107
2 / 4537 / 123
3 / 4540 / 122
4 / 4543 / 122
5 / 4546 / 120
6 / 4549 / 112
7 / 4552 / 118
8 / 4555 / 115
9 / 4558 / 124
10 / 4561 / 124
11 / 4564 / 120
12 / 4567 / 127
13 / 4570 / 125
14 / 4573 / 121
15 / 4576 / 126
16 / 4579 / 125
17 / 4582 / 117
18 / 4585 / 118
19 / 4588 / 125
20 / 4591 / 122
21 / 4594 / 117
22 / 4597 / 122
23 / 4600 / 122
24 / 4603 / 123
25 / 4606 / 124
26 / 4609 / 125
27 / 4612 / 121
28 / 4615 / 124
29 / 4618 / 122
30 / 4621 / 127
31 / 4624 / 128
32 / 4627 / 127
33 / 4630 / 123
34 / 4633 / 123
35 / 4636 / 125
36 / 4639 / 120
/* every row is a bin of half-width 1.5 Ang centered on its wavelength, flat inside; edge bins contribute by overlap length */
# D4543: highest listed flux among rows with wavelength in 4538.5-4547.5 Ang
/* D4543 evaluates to 122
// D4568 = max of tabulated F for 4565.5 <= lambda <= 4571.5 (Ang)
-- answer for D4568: 127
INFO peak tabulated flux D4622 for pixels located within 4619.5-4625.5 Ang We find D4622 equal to 128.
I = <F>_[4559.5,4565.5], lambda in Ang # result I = 122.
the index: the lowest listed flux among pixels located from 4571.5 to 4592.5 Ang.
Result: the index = 117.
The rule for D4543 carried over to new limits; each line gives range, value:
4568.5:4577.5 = 126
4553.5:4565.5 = 124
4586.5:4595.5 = 125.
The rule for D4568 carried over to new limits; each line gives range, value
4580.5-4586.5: 118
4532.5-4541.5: 123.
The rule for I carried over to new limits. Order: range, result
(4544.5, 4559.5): 118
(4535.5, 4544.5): 122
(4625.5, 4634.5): 124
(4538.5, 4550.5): 119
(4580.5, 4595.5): 120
